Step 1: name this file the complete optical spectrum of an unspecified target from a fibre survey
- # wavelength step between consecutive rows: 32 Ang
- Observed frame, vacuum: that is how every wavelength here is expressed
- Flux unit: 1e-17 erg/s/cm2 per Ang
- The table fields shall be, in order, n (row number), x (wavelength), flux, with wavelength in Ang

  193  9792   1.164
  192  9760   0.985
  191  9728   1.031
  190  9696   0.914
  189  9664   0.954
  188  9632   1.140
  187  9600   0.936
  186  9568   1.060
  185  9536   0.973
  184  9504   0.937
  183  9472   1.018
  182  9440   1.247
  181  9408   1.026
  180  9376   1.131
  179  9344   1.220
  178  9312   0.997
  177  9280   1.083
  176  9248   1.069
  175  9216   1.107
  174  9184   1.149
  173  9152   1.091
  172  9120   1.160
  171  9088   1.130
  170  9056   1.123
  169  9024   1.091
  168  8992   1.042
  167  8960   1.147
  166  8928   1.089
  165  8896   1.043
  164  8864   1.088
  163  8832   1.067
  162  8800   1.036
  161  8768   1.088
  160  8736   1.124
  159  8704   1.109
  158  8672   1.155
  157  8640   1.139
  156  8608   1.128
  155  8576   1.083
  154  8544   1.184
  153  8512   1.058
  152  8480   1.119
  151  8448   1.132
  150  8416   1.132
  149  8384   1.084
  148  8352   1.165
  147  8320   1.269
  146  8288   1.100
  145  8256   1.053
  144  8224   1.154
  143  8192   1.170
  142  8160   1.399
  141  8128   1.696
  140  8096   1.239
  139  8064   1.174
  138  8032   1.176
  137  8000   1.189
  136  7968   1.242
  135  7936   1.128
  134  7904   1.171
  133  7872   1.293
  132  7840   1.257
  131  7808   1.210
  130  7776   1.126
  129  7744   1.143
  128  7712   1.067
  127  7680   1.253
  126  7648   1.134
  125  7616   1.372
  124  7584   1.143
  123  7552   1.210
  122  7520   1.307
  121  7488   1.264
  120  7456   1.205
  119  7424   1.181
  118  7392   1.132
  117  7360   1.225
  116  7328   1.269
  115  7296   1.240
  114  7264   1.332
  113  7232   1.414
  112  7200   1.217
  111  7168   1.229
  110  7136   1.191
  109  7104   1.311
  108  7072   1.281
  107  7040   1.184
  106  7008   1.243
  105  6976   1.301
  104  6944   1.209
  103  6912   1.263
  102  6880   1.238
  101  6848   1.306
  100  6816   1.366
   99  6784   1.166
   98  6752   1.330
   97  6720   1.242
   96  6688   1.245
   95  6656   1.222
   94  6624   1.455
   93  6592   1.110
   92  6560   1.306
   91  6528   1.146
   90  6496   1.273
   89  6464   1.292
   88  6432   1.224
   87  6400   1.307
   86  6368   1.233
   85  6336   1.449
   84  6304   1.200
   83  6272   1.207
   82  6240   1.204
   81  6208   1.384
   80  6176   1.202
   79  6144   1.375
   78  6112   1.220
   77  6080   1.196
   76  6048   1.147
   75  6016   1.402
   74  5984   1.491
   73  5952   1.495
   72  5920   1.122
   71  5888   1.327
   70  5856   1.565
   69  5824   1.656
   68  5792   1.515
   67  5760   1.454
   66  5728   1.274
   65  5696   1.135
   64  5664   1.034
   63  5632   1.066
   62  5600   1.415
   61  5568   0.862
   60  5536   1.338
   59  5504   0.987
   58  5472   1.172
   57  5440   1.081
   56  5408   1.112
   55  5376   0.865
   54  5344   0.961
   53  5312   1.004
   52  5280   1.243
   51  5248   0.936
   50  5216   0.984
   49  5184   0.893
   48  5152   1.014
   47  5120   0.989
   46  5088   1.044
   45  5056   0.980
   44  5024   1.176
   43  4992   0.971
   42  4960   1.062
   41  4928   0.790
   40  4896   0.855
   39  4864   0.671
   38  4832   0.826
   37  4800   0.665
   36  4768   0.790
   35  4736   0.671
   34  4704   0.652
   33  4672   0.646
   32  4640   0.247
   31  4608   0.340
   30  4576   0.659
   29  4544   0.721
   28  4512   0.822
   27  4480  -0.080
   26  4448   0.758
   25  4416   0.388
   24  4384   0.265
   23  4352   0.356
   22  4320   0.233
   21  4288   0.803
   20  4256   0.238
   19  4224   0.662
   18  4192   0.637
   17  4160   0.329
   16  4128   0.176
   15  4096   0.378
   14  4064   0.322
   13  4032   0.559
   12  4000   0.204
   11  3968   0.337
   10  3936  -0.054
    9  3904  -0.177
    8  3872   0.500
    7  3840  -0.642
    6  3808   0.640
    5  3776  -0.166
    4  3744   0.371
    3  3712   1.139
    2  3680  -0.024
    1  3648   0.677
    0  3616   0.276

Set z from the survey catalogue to 0.240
